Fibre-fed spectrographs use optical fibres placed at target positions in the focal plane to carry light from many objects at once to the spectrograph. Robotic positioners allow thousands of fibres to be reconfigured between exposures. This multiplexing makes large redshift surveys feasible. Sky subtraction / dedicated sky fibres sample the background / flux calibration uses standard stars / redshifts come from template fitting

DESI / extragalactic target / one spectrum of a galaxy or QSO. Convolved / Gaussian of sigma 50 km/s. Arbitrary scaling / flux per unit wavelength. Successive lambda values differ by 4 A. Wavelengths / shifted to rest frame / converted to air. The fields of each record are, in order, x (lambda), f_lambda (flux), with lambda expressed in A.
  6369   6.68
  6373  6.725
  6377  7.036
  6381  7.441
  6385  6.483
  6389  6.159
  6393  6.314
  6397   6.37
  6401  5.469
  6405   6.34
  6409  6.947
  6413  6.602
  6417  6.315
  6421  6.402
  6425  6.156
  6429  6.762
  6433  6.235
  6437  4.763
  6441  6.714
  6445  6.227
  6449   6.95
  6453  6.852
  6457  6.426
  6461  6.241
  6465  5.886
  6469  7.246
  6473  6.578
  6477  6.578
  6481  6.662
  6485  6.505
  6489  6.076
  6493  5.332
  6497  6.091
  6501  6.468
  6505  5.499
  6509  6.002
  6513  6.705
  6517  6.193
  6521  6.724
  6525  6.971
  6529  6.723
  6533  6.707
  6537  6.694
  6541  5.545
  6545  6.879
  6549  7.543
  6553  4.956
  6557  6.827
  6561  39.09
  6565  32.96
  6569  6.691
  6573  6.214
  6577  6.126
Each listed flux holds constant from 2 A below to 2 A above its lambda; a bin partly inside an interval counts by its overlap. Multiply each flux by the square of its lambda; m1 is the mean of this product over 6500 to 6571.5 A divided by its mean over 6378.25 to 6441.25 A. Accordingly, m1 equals 1.6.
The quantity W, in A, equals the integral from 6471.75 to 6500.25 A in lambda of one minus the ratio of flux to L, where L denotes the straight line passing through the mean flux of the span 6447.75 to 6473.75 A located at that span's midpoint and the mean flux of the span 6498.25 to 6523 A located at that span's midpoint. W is 0.7 A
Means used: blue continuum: 6.59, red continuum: 6.26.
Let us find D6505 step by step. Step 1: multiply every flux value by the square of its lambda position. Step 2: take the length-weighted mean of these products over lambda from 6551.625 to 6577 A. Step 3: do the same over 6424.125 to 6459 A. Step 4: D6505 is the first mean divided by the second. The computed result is 2.6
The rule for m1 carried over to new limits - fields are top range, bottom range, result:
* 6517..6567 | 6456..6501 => 1.82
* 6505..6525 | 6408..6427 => 1.02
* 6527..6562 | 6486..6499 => 1.60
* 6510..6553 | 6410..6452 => 1.07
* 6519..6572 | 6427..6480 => 1.77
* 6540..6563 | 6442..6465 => 1.92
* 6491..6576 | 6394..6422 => 1.50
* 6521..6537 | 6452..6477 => 1.06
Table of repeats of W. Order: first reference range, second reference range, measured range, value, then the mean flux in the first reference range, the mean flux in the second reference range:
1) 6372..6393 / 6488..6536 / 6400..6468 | 2.29 A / 6.73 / 6.3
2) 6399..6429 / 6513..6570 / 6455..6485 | 6.30 A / 6.35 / 10.7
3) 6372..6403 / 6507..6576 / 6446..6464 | 3.22 A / 6.49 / 9.91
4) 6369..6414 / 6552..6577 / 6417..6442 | 6.95 A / 6.54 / 15.8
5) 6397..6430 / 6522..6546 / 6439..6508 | 1.09 A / 6.36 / 6.58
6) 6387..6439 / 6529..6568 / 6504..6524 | 8.48 A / 6.22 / 12.5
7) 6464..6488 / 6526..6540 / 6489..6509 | 2.19 A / 6.58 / 6.64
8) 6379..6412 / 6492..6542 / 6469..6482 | -0.70 A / 6.45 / 6.31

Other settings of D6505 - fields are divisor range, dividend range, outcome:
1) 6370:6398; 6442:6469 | 1.00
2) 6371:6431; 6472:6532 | 1.01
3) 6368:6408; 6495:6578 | 1.49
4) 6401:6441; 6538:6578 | 2.05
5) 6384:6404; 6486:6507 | 0.99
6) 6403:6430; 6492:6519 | 0.96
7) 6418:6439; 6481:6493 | 1.04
